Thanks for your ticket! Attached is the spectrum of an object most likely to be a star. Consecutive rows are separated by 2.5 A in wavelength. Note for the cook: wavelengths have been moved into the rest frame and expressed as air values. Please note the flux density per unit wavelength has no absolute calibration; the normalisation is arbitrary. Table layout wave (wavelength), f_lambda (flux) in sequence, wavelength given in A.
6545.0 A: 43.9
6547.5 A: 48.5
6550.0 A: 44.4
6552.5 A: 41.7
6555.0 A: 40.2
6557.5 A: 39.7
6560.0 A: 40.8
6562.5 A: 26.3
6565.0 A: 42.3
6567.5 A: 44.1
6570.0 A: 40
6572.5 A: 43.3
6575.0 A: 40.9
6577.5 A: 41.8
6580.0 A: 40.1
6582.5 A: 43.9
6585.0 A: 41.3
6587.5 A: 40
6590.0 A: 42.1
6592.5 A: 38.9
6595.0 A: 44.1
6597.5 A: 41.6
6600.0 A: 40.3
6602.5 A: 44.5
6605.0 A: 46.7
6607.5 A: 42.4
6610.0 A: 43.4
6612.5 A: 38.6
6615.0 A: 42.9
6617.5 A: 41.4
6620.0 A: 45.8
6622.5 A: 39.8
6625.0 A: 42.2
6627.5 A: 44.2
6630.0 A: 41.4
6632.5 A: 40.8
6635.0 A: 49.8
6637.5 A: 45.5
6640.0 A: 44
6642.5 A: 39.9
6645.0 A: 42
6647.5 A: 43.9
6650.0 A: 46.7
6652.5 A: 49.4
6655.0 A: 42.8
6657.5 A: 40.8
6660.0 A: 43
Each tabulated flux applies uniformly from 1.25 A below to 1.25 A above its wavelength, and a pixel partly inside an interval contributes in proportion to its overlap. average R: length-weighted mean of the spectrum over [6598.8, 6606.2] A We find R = 43.8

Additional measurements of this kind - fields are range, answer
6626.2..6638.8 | 44.3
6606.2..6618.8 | 41.8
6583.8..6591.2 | 41.1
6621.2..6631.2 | 41.9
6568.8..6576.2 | 41.4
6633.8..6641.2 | 46.4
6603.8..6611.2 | 44.2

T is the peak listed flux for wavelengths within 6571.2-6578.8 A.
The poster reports 43.3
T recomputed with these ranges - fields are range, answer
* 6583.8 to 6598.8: 44.1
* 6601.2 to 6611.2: 46.7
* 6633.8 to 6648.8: 49.8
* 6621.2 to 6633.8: 44.2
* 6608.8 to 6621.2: 45.8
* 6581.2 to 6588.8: 43.9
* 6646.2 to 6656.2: 49.4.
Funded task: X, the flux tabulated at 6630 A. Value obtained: 41.4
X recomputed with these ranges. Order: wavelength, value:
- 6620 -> 45.8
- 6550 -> 44.4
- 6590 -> 42.1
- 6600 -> 40.3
